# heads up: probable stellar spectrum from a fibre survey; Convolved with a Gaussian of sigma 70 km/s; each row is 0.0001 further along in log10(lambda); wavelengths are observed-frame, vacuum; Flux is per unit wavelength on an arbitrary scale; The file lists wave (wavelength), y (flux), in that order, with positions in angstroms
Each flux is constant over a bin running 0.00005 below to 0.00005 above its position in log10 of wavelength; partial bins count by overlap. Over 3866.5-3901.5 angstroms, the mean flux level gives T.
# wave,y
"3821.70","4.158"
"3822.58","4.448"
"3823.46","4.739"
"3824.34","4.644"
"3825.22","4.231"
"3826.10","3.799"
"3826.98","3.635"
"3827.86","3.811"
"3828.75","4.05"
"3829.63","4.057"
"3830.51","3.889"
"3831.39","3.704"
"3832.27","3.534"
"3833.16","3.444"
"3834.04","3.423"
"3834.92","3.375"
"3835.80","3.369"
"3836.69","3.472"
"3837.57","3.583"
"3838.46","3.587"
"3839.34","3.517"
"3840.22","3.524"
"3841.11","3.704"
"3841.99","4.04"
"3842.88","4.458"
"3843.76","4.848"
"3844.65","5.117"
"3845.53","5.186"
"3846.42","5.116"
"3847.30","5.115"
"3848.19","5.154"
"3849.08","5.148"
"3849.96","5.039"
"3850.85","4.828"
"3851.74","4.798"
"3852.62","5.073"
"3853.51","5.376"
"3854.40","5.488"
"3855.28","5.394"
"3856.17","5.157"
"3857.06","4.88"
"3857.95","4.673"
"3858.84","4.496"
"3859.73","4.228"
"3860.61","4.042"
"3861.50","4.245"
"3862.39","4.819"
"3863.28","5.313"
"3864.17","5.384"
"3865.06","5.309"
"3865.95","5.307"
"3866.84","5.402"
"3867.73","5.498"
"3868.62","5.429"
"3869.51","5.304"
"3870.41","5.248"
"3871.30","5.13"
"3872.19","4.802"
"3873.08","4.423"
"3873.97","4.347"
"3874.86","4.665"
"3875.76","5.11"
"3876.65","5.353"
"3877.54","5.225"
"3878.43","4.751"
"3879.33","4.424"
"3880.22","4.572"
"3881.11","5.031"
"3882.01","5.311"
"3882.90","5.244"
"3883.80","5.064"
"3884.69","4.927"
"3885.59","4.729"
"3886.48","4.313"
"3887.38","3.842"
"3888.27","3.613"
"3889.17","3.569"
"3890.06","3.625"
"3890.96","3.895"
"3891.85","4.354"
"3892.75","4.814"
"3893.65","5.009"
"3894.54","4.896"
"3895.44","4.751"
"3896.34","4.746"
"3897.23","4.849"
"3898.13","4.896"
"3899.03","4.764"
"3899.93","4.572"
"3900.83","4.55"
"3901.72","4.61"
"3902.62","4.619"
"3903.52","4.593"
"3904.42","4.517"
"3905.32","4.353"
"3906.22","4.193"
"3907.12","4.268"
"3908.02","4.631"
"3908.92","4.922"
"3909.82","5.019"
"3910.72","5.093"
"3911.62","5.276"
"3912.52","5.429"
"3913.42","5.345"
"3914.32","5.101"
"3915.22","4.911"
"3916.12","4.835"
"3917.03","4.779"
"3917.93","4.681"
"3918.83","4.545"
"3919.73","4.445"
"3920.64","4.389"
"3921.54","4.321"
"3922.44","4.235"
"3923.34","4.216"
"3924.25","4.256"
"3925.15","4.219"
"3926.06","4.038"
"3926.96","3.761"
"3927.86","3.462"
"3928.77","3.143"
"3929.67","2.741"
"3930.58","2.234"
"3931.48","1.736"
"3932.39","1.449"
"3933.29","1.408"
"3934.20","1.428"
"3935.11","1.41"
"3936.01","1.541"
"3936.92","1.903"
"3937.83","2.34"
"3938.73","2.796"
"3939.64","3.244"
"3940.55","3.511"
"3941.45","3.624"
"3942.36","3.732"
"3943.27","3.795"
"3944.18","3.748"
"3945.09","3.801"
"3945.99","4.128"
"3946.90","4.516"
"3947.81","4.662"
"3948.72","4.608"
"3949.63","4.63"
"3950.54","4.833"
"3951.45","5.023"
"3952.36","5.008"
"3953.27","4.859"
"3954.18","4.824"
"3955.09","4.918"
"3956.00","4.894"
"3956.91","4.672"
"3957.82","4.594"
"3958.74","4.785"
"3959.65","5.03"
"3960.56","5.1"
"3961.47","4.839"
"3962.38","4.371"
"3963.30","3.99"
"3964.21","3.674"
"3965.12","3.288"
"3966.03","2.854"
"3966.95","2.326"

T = 4.74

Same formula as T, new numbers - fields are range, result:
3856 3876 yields 4.92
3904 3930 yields 4.46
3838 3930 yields 4.67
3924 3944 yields 2.81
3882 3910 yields 4.55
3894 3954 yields 4.05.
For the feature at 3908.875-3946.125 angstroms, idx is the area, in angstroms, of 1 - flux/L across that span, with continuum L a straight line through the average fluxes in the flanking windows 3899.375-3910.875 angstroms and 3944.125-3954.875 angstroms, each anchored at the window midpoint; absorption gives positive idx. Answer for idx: 7.5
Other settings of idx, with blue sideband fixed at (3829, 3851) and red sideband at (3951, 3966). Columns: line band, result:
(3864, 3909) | -4.3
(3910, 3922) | -1.2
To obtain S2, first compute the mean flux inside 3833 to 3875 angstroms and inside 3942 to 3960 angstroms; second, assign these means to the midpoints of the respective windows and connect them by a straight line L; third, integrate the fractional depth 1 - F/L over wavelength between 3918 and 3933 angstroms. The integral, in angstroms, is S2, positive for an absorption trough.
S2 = 3.3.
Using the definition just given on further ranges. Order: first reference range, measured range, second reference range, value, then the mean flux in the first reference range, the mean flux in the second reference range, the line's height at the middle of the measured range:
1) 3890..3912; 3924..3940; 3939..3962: 6.83 angstroms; 4.65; 4.44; 4.52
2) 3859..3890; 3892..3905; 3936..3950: -0.99 angstroms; 4.81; 3.59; 4.38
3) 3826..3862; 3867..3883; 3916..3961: -3.20 angstroms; 4.33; 3.81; 4.16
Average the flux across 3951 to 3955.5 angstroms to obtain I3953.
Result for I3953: 4.93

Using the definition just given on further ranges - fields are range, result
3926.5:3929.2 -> 3.46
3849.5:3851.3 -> 4.94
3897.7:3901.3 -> 4.7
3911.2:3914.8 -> 5.29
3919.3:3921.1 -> 4.41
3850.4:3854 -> 5.02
